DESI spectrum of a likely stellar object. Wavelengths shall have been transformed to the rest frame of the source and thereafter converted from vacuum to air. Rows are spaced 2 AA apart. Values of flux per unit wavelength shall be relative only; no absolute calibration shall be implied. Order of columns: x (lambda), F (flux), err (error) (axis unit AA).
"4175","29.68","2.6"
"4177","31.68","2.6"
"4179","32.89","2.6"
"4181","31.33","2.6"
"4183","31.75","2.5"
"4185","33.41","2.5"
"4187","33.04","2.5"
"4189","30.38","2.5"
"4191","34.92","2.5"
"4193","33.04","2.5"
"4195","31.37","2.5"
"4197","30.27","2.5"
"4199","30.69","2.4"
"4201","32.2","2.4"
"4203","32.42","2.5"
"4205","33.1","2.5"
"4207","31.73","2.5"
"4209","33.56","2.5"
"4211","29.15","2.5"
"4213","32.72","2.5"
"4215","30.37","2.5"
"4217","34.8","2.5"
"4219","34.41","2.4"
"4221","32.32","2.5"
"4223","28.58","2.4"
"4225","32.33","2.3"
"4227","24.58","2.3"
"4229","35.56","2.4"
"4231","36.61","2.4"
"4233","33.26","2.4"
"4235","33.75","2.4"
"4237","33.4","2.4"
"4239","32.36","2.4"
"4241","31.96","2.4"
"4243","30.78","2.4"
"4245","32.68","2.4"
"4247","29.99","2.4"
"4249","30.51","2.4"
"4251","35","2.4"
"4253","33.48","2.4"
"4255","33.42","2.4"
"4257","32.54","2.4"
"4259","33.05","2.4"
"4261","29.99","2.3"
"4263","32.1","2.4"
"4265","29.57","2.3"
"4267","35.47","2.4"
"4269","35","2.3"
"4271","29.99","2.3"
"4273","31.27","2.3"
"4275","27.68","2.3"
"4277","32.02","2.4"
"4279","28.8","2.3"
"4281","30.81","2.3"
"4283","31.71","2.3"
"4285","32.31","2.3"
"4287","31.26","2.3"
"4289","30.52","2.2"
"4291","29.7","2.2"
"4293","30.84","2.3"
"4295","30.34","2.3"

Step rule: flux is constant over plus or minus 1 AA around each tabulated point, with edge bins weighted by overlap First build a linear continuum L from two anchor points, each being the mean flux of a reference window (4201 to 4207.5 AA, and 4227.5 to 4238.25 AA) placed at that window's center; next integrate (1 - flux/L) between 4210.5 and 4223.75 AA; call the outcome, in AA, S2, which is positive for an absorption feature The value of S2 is 0.5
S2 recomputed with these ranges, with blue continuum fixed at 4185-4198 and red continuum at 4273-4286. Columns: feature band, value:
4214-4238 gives -0.7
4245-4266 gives -0.6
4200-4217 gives -0.1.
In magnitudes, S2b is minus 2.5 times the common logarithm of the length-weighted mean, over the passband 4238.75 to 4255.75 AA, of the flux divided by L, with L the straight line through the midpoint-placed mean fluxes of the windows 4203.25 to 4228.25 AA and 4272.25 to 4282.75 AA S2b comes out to -0.05 mag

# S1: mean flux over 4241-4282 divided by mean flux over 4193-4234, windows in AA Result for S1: 0.99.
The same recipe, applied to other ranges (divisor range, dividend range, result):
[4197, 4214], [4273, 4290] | 0.96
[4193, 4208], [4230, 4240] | 1.07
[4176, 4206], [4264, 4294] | 0.97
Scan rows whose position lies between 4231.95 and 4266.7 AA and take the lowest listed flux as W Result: 29.57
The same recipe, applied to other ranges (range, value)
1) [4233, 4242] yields 31.96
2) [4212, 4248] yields 24.58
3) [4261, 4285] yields 27.68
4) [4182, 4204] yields 30.27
